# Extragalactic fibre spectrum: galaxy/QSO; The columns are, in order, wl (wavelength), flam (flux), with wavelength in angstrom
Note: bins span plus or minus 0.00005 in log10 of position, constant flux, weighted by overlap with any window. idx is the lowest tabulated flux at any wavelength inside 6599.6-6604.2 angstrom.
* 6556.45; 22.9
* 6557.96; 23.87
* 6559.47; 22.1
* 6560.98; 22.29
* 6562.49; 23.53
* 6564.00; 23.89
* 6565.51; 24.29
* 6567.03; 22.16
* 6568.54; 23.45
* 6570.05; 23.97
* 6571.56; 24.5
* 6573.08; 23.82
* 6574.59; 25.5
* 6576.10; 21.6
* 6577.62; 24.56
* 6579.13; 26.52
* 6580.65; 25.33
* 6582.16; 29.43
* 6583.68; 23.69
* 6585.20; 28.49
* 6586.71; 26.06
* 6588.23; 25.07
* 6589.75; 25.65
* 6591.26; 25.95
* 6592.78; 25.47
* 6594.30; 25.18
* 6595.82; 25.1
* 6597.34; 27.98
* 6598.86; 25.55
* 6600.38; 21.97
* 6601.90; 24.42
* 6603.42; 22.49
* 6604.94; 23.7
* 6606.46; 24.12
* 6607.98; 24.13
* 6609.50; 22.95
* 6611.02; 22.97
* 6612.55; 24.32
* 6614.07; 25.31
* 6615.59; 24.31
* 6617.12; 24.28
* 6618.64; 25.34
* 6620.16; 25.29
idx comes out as 21.97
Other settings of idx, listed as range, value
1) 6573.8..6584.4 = 21.6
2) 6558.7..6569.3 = 22.1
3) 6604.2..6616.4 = 22.95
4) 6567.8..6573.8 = 23.45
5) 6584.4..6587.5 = 26.06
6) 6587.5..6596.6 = 25.07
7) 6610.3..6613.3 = 22.97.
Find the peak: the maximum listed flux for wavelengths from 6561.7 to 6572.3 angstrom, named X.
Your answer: 24.5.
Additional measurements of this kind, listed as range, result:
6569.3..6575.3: 25.5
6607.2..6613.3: 24.32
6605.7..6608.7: 24.13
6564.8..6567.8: 24.29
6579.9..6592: 29.43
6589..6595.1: 25.95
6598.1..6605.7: 25.55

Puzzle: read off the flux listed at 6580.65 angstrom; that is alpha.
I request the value 25.33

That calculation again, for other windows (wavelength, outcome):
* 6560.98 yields 22.29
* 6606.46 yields 24.12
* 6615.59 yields 24.31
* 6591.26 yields 25.95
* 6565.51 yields 24.29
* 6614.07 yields 25.31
